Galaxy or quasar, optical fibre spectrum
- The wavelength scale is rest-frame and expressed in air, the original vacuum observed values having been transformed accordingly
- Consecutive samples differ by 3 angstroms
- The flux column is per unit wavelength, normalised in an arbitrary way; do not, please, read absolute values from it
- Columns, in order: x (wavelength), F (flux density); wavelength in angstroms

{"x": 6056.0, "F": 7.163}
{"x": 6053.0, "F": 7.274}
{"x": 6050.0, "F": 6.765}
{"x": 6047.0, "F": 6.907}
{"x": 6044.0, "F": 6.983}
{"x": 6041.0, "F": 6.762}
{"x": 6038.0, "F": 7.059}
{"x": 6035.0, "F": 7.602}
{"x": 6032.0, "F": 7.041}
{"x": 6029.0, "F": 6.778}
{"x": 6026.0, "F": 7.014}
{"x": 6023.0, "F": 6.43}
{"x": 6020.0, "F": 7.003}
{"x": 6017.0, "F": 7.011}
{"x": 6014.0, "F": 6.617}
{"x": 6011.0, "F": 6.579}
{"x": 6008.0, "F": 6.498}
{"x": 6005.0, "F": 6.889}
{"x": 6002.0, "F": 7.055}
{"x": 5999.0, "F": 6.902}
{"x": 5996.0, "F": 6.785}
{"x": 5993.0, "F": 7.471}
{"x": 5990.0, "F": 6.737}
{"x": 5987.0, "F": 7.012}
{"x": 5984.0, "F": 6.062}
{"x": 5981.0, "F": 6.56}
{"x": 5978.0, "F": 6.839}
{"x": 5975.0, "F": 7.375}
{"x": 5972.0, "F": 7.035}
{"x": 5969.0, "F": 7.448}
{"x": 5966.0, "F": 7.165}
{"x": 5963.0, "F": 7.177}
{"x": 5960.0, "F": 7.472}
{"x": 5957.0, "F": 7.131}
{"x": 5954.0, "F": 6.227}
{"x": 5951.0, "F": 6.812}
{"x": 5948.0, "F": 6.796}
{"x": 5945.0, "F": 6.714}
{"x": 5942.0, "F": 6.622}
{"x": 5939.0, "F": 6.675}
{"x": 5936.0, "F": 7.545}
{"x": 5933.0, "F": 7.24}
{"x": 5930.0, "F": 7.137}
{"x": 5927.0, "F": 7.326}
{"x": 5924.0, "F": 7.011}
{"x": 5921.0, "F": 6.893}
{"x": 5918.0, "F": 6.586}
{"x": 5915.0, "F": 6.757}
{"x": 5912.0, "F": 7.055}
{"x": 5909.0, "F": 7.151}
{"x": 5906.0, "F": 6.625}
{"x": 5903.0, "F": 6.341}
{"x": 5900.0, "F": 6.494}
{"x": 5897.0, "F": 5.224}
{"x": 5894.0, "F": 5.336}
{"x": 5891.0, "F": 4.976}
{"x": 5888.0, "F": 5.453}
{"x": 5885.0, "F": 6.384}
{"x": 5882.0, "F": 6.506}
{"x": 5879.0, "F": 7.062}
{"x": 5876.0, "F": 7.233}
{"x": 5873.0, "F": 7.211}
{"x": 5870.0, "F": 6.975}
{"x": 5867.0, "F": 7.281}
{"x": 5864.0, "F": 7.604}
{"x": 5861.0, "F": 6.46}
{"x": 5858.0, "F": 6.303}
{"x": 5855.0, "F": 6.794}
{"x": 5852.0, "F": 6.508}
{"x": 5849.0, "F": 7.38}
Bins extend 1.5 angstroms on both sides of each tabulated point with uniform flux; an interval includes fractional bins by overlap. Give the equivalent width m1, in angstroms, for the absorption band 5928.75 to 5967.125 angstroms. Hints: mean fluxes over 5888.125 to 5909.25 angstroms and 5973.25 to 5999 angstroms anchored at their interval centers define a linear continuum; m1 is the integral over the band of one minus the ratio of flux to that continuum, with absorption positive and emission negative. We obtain -3.2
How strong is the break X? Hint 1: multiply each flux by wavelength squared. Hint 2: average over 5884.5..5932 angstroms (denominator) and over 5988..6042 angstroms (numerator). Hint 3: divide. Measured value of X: 1.11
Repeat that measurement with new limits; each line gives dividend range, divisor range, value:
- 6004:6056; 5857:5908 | 1.13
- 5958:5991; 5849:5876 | 1.05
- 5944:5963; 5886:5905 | 1.24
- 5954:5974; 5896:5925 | 1.10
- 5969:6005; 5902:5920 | 1.05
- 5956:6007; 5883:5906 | 1.24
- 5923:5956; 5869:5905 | 1.13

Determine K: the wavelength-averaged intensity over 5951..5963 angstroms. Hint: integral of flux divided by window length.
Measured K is 6.96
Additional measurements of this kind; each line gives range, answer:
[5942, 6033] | 6.88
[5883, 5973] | 6.69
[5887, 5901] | 5.46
